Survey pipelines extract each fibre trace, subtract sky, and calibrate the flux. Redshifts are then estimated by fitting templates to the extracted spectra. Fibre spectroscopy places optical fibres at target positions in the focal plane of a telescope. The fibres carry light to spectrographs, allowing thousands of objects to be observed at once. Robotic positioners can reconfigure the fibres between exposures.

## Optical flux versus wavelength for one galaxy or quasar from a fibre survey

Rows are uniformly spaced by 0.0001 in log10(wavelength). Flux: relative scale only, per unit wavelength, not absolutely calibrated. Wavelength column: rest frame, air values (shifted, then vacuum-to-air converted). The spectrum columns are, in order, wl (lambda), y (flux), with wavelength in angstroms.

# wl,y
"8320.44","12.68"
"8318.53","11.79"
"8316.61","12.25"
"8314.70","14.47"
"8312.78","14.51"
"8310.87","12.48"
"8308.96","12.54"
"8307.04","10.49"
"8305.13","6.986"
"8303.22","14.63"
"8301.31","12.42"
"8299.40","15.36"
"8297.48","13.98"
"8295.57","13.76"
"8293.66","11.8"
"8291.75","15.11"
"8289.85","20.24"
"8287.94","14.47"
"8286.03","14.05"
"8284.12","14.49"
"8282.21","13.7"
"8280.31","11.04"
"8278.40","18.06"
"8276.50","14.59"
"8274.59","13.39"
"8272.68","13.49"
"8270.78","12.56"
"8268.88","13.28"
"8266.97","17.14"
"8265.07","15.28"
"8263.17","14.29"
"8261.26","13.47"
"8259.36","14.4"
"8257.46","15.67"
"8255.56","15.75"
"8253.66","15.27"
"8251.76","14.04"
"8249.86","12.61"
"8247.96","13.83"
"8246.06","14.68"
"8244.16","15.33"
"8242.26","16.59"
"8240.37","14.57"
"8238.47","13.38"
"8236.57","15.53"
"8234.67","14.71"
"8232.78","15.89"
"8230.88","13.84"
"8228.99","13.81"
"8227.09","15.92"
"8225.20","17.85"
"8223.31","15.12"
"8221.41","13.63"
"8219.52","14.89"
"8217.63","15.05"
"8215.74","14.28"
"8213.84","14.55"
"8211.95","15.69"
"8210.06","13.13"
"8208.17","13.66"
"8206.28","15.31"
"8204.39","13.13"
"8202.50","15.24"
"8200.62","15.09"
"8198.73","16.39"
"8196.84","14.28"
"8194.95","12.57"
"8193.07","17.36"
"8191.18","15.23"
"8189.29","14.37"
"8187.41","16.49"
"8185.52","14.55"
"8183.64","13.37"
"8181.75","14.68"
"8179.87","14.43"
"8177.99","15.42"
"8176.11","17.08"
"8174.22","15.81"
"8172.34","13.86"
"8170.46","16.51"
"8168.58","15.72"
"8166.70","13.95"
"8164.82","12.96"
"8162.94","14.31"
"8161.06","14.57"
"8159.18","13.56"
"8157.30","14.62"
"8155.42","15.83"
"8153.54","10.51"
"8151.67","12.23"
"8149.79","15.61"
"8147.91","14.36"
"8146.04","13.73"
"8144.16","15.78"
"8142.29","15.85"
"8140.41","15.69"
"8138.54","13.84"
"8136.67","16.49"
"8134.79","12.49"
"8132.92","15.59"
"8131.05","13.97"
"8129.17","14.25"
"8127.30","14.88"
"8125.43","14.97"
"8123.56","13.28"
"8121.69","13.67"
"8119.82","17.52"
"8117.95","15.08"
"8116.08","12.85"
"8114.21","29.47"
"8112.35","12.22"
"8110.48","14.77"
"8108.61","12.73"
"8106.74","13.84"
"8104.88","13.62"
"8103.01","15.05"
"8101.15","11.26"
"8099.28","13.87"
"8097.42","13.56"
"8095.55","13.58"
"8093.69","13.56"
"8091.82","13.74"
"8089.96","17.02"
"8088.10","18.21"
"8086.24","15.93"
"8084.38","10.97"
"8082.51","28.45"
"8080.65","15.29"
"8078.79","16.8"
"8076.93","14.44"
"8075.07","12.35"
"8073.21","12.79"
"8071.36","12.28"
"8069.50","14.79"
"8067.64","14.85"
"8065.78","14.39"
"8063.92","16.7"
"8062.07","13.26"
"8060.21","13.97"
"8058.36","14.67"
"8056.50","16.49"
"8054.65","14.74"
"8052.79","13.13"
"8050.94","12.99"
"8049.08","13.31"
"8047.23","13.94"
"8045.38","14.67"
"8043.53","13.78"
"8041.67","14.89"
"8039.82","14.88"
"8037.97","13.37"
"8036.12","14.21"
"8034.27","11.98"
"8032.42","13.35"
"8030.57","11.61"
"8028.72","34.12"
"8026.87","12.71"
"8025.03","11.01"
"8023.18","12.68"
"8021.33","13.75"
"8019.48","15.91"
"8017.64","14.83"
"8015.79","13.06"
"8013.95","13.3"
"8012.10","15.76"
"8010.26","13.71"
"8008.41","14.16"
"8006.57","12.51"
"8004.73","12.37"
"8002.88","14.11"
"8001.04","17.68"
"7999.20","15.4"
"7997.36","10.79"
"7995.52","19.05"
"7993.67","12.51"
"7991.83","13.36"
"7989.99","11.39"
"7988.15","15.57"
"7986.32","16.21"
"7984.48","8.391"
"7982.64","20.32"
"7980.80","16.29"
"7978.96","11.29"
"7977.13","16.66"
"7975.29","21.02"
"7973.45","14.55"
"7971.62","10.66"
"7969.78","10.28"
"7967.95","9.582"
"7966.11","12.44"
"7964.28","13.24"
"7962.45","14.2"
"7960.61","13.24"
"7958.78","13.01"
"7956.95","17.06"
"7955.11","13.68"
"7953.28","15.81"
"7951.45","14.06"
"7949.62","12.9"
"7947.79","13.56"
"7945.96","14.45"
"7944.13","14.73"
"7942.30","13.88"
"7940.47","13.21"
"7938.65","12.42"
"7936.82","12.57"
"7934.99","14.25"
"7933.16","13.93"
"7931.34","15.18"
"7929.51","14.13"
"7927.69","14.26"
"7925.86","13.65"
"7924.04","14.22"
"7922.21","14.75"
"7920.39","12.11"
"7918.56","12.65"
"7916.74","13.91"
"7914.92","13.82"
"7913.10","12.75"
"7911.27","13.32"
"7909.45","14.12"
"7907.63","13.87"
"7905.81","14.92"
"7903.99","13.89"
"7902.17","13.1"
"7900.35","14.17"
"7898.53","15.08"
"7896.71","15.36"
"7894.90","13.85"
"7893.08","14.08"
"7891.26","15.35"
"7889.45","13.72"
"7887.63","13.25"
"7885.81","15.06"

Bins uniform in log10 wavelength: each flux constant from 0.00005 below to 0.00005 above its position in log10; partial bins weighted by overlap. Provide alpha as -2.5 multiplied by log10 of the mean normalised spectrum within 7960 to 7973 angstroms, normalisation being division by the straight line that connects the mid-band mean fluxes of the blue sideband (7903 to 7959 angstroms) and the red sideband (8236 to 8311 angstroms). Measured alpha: 0.16 mag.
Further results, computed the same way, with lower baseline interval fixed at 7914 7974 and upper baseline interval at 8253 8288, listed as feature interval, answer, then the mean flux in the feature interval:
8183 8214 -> -0.04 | 14.8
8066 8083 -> -0.11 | 15.4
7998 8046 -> -0.06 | 14.6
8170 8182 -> -0.09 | 15.4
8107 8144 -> -0.09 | 15.2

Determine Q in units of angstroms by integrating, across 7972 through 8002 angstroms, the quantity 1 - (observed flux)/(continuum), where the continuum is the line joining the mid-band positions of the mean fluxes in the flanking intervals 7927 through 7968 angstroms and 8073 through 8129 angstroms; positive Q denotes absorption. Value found -1.6 angstroms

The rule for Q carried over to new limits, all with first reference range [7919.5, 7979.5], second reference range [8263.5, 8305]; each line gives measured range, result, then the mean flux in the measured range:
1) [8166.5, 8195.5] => -2.1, 15.2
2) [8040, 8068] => -0.9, 14.4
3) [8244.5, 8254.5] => 0.1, 14.1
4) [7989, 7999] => 0.2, 13.6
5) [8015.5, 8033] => -1.9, 15.4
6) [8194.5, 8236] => -1.7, 14.8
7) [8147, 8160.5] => 0.2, 13.8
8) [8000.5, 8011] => -0.1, 14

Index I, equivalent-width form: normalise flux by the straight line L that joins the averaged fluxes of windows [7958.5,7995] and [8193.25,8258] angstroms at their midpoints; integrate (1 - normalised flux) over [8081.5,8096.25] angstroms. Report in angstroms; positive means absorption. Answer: -2.3 angstroms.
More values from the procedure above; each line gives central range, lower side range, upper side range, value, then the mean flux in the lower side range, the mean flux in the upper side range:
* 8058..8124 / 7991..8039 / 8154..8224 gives -1.9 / 14.5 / 14.7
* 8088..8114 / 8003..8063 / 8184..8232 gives 0.3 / 14.3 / 14.8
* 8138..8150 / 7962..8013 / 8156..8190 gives -0.2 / 14.1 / 14.8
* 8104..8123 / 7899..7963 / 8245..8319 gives -2.2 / 13.9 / 13.9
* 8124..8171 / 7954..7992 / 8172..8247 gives 0.7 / 13.9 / 14.9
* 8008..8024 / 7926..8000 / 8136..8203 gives 0.1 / 14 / 14.8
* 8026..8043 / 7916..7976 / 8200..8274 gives -2.0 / 13.7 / 14.7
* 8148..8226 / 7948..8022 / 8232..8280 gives -1.0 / 14.1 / 14.7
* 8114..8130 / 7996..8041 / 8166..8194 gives -0.7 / 14.5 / 15.3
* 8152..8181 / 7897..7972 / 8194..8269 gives -0.1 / 13.6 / 14.7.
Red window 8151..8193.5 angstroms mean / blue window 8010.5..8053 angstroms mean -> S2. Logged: 1.0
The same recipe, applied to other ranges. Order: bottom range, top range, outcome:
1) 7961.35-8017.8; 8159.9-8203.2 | 1.07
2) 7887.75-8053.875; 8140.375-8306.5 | 1.03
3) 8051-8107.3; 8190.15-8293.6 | 1.00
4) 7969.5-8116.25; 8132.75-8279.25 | 1.00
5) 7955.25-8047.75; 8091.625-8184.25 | 1.02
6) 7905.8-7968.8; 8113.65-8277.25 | 1.08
